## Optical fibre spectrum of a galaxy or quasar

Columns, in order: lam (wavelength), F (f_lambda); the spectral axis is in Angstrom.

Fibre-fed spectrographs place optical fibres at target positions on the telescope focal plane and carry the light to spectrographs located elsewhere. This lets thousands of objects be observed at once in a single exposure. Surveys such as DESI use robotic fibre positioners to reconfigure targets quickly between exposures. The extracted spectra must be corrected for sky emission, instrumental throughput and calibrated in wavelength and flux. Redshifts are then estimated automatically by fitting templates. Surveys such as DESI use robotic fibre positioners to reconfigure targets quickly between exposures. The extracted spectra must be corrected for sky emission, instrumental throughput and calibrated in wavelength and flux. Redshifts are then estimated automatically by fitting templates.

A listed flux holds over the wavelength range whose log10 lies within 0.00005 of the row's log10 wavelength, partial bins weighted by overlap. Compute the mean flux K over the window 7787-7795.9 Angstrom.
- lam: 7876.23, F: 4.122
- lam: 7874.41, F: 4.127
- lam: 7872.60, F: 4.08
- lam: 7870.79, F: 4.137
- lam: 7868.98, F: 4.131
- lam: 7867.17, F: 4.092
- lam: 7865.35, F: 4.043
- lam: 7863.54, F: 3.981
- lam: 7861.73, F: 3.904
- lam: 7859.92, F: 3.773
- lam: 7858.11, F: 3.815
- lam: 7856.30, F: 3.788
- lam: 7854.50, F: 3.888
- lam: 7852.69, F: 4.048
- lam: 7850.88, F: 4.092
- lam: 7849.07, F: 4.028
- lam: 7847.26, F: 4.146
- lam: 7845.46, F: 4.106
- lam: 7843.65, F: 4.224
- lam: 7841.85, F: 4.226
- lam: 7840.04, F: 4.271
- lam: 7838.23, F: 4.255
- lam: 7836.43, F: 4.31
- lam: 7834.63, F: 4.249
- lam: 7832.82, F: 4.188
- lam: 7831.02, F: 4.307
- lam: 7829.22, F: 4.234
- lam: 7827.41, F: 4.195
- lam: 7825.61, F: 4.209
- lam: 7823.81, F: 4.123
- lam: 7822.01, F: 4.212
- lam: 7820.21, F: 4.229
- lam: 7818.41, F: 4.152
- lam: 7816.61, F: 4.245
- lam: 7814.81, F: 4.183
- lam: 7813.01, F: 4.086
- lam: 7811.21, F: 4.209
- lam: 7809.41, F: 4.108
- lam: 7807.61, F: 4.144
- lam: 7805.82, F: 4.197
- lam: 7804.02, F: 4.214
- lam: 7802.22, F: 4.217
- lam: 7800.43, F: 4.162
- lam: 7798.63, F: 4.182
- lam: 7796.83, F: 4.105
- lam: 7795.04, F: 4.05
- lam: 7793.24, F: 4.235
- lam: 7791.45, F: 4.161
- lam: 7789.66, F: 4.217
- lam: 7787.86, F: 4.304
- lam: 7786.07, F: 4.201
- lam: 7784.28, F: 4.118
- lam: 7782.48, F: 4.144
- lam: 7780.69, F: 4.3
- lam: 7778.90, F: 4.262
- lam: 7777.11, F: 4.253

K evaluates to 4.19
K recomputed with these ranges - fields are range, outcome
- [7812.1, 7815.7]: 4.13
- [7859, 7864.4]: 3.89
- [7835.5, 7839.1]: 4.29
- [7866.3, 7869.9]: 4.12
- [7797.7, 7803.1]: 4.18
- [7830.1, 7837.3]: 4.27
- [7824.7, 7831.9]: 4.24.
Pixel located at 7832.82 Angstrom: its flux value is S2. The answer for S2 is 4.188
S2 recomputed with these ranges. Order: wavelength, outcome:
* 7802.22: 4.217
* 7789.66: 4.217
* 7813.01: 4.086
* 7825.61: 4.209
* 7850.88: 4.092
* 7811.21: 4.209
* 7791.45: 4.161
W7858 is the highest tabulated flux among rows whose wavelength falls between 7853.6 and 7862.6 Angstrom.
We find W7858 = 3.904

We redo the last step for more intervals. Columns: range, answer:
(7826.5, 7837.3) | 4.31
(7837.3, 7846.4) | 4.271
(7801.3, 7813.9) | 4.217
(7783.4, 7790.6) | 4.304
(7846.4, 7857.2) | 4.146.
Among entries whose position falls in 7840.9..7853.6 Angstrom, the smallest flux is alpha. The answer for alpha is 4.028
